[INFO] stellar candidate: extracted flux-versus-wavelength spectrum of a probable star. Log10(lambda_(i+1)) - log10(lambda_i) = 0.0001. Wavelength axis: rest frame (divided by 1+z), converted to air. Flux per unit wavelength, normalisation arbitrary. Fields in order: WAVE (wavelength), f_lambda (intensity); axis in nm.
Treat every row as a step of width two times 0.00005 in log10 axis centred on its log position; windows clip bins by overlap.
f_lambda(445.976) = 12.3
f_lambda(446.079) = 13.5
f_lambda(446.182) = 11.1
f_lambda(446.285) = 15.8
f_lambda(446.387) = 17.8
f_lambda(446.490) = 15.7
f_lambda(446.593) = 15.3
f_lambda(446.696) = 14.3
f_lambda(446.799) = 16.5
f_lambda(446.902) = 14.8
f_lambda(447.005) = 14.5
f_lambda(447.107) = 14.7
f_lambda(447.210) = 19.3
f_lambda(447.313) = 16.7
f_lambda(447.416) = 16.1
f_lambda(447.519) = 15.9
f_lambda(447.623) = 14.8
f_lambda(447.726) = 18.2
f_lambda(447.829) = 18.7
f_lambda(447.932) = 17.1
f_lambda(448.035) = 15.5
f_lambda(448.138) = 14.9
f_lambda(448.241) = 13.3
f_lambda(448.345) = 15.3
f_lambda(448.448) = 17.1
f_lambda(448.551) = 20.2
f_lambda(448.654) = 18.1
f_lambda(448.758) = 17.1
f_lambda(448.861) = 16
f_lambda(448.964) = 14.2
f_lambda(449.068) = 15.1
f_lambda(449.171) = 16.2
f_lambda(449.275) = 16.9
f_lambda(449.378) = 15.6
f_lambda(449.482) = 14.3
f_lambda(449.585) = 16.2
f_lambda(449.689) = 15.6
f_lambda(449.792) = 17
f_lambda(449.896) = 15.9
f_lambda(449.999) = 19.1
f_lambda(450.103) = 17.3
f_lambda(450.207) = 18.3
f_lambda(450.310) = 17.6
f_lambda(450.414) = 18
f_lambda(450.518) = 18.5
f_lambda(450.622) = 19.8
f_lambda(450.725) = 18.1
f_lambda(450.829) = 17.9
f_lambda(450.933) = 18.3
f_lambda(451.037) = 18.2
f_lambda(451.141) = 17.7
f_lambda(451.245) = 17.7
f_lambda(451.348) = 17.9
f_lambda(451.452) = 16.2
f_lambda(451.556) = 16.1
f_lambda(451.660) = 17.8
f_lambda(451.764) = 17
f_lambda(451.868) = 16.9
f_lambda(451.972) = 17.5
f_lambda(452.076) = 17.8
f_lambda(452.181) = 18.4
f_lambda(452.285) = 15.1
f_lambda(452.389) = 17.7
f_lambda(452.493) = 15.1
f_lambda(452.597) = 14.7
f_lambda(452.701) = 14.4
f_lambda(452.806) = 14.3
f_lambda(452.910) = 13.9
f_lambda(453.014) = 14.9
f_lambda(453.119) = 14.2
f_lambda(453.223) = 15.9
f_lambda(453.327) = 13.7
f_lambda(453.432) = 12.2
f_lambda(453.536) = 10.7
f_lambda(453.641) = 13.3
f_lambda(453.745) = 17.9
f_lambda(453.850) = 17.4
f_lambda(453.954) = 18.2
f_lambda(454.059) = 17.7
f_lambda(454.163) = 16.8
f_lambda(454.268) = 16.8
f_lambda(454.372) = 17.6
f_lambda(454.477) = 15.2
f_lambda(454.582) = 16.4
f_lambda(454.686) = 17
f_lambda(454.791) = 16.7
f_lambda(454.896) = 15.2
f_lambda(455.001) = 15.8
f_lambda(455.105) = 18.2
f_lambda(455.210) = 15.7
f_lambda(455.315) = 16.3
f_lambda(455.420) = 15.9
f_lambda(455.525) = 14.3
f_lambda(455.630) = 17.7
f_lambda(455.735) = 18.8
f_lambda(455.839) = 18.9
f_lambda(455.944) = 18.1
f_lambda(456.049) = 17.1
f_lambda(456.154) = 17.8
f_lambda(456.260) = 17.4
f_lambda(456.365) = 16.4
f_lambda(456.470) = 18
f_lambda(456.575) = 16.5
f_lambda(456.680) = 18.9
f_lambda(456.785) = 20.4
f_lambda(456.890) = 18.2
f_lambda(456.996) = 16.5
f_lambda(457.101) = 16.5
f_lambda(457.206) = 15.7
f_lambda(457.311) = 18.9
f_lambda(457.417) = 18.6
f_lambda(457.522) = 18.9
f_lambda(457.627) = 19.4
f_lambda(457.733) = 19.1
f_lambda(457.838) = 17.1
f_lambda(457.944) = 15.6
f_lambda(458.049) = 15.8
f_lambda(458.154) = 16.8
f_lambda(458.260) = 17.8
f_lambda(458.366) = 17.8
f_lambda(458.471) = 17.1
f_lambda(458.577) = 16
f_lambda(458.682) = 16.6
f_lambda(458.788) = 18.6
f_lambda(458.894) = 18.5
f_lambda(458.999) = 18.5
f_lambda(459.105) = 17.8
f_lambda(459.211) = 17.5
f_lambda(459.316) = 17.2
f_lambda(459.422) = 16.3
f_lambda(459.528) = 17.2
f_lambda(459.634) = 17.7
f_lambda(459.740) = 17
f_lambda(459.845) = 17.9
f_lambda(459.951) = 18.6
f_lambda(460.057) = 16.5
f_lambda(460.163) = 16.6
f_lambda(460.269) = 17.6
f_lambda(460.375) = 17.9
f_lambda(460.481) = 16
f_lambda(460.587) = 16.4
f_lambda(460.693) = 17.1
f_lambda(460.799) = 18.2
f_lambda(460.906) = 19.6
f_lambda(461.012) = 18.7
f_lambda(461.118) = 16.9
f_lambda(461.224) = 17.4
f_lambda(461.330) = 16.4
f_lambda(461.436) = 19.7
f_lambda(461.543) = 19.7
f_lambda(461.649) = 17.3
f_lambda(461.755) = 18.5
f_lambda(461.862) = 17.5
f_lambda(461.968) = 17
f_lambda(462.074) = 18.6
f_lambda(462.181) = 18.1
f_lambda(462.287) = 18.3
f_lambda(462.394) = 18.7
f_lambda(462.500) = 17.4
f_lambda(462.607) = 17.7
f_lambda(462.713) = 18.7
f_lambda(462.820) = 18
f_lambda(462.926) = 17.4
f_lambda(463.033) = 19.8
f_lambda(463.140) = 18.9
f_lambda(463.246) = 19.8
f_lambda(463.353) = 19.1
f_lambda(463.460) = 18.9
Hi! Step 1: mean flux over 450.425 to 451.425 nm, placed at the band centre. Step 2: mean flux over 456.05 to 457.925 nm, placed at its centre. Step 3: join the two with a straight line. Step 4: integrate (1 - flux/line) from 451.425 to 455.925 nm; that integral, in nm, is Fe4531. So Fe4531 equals 0.48 nm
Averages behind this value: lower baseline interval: 18.2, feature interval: 16.1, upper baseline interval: 17.8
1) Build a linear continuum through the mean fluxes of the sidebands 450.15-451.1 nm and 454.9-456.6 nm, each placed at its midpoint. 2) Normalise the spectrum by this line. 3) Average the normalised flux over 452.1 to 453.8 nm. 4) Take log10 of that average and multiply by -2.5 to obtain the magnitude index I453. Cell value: 0.19 mag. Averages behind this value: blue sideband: 18.3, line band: 14.8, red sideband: 17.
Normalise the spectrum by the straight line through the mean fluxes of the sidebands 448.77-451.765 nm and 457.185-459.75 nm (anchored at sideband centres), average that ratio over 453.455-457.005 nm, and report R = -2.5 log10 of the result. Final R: 0.03 mag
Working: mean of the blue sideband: 17.1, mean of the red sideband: 17.5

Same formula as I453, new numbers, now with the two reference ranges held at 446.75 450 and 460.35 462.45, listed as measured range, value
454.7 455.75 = 0.05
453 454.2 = 0.11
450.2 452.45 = -0.07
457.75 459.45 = 0.02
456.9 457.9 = -0.03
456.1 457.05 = -0.03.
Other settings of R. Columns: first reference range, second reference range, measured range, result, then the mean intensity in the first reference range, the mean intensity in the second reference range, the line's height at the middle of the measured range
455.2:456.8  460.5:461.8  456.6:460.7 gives 0.01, 17.4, 17.9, 17.7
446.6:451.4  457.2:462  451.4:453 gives 0.05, 16.7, 17.6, 17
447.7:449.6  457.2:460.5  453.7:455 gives 0.01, 16.3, 17.5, 17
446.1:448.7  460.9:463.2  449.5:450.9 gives -0.07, 16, 18.2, 16.4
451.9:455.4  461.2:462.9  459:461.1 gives 0.00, 15.8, 18.1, 17.5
